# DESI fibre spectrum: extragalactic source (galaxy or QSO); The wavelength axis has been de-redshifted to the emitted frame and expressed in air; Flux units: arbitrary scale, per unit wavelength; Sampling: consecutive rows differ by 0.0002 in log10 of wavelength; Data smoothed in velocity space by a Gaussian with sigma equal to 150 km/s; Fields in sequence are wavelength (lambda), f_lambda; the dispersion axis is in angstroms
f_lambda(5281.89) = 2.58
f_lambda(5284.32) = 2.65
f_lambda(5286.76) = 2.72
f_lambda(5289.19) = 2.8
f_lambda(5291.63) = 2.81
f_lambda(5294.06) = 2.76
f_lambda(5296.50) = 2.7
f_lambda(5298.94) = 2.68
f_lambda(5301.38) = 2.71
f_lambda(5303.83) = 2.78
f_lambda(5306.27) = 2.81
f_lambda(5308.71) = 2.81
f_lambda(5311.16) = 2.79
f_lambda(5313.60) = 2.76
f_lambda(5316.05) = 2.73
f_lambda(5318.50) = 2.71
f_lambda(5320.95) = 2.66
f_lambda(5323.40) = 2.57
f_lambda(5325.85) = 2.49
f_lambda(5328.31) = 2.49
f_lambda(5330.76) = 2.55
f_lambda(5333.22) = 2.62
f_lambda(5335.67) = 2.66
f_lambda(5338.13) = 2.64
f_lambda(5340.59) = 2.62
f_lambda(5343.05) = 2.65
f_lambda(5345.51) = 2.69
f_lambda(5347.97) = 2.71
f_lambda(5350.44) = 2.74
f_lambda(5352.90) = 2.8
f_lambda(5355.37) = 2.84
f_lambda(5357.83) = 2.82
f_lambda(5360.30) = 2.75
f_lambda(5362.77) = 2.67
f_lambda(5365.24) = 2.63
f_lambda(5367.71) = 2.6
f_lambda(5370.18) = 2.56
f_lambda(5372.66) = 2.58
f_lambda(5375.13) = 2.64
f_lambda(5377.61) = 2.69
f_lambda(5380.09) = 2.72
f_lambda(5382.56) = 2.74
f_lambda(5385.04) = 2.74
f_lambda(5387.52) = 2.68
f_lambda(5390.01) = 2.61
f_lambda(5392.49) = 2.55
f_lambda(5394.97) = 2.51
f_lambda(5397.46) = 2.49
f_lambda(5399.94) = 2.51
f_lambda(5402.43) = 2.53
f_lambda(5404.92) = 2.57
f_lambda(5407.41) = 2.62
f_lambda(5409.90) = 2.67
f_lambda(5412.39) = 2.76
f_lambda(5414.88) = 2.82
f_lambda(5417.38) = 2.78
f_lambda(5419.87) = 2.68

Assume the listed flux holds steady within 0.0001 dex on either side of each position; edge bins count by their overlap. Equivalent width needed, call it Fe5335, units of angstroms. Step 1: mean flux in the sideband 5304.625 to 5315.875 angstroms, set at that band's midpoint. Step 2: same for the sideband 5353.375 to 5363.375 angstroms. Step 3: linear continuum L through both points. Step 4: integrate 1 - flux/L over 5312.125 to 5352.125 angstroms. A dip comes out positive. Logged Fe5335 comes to 2.0 angstroms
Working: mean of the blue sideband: 2.79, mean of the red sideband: 2.78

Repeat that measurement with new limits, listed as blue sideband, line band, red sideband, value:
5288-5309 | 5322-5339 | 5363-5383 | 0.9 angstroms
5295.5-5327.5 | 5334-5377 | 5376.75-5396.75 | -0.2 angstroms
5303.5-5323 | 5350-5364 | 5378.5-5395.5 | -0.4 angstroms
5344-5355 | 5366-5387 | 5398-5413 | 0.1 angstroms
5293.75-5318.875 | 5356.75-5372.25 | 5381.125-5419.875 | 0.1 angstroms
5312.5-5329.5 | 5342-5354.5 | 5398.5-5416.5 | -0.4 angstroms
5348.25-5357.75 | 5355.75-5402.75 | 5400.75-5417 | 1.6 angstroms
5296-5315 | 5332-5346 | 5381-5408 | 0.3 angstroms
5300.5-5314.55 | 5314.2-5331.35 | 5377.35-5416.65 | 0.9 angstroms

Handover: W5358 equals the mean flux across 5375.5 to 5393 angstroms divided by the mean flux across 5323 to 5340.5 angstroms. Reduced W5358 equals 1.04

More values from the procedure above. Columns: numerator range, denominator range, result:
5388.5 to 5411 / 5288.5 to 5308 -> 0.93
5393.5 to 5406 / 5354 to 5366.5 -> 0.92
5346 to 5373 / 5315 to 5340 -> 1.04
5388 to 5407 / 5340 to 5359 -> 0.93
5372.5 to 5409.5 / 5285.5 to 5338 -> 0.97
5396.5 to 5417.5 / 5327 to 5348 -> 1.01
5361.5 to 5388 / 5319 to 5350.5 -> 1.01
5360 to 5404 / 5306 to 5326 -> 0.97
